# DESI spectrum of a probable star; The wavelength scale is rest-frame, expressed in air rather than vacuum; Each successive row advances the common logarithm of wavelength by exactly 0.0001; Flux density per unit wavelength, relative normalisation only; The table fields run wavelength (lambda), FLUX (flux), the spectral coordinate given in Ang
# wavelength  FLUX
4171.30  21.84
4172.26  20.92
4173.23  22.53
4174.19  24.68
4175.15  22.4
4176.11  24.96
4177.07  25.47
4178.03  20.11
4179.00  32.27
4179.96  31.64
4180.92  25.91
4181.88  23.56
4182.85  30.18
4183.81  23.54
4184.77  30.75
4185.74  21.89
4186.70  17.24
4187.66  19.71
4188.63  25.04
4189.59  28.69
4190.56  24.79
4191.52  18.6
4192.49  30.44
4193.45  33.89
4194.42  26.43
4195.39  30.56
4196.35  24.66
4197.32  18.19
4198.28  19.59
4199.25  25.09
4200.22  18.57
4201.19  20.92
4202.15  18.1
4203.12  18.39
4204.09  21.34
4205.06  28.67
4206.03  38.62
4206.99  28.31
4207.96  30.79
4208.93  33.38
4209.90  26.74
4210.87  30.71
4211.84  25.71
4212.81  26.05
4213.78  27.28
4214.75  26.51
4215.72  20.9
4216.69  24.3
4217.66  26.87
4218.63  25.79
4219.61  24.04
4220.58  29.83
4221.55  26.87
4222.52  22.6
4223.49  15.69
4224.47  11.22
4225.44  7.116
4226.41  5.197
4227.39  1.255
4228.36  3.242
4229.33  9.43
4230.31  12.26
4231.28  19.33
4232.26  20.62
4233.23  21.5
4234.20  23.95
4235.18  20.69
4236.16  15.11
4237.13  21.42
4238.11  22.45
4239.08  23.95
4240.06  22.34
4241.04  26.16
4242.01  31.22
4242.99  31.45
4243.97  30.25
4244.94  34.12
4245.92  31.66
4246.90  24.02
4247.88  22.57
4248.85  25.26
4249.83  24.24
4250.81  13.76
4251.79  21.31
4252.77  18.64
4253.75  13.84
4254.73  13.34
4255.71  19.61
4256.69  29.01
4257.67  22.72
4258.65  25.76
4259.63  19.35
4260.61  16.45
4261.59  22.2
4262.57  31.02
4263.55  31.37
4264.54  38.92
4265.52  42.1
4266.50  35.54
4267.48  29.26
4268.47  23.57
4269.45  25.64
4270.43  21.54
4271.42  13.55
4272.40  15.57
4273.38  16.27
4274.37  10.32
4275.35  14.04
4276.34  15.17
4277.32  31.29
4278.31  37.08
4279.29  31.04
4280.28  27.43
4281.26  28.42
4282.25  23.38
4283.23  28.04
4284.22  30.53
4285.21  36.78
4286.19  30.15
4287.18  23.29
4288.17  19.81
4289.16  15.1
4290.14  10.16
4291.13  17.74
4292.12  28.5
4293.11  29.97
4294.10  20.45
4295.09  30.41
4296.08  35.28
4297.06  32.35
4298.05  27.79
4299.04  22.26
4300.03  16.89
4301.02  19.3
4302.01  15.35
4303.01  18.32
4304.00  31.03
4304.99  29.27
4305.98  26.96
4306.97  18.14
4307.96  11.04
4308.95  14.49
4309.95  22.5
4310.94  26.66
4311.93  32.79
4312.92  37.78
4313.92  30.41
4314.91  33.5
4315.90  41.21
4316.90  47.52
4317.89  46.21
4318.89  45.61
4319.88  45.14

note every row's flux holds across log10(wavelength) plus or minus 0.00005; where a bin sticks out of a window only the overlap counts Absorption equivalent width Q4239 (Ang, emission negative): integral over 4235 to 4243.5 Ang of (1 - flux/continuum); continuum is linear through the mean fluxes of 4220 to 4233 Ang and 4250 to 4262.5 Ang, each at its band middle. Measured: -3.5 Ang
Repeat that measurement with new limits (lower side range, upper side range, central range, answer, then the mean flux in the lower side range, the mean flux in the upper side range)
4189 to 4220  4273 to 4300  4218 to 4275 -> 8.0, 25.7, 24.8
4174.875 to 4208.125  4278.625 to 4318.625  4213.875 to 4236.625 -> 6.6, 25.1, 26.9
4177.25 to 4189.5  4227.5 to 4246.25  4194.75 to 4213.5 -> -1.3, 25.3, 21.7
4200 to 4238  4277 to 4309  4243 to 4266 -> -2.0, 21.3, 24.9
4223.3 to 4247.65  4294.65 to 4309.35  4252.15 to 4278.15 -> -2.3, 19.5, 23.3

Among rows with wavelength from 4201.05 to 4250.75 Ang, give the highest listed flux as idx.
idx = 38.62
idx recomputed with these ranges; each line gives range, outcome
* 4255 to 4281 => 42.1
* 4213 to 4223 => 29.83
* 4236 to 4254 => 34.12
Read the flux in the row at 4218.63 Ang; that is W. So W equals 25.79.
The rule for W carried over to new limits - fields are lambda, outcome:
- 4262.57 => 31.02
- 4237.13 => 21.42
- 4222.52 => 22.6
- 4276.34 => 15.17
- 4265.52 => 42.1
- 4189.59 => 28.69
